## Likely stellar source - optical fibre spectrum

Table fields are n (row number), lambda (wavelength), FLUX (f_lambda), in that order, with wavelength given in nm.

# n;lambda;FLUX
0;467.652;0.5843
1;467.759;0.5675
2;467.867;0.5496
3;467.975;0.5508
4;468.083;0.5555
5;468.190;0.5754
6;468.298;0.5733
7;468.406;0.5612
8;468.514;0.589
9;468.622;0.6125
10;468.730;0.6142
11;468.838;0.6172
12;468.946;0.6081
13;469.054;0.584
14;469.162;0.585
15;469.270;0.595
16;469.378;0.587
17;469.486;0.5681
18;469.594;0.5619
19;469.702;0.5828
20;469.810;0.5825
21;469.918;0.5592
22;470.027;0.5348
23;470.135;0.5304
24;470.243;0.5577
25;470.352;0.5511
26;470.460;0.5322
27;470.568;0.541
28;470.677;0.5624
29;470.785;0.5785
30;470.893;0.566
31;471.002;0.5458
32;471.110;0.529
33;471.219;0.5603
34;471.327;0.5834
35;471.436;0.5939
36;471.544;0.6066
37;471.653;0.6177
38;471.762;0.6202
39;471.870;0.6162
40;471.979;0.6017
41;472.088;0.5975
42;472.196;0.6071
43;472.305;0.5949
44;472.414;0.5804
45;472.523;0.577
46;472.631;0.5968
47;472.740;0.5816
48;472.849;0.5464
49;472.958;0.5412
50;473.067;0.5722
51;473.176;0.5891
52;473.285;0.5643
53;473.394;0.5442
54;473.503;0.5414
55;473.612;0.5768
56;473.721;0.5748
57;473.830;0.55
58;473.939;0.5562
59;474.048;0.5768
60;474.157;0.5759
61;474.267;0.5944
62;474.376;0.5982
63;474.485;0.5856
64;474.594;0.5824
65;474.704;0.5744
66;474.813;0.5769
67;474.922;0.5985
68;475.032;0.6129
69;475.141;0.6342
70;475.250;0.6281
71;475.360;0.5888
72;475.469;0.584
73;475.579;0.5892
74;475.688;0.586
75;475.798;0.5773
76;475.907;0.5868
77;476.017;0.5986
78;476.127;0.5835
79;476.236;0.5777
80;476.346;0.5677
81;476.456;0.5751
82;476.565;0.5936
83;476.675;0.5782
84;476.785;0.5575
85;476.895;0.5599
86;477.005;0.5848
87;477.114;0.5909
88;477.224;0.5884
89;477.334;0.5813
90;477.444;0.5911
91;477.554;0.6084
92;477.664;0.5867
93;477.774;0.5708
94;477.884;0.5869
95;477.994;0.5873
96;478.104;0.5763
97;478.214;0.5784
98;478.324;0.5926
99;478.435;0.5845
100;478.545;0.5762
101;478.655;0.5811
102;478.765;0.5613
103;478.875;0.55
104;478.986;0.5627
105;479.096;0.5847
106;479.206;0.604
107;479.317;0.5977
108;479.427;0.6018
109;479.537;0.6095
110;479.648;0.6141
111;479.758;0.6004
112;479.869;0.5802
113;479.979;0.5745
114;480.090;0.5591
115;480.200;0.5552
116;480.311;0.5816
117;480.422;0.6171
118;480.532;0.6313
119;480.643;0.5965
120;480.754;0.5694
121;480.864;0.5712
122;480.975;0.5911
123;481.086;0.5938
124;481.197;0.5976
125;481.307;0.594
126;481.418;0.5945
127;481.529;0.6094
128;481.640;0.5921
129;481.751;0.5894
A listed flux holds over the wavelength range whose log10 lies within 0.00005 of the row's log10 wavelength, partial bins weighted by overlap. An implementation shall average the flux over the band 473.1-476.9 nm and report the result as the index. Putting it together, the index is 0.581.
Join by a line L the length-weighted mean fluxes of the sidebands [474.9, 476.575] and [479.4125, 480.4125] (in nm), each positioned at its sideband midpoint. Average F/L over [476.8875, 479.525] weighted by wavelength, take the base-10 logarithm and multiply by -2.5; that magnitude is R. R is 0.01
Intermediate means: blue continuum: 0.593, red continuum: 0.587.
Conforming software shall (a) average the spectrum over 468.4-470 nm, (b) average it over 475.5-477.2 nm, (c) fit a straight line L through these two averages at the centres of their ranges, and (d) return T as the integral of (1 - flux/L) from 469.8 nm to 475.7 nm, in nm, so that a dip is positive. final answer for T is 0.07 nm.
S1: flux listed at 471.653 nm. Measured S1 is 0.6177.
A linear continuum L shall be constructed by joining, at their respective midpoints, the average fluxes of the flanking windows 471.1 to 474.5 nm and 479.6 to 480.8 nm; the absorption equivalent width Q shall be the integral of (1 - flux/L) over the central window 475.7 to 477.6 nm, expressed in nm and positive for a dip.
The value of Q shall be 0.008 nm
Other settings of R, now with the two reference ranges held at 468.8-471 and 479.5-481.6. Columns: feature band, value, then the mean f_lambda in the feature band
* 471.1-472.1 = -0.043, 0.595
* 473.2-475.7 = -0.008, 0.583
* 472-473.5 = -0.002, 0.576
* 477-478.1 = -0.005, 0.588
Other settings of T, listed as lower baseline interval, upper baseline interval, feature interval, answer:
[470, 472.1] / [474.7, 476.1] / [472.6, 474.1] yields 0.050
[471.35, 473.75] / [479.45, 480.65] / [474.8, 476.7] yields -0.013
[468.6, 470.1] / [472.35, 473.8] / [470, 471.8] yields 0.037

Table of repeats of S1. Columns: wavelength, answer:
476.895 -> 0.5599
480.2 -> 0.5552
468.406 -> 0.5612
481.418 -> 0.5945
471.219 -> 0.5603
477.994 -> 0.5873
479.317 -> 0.5977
